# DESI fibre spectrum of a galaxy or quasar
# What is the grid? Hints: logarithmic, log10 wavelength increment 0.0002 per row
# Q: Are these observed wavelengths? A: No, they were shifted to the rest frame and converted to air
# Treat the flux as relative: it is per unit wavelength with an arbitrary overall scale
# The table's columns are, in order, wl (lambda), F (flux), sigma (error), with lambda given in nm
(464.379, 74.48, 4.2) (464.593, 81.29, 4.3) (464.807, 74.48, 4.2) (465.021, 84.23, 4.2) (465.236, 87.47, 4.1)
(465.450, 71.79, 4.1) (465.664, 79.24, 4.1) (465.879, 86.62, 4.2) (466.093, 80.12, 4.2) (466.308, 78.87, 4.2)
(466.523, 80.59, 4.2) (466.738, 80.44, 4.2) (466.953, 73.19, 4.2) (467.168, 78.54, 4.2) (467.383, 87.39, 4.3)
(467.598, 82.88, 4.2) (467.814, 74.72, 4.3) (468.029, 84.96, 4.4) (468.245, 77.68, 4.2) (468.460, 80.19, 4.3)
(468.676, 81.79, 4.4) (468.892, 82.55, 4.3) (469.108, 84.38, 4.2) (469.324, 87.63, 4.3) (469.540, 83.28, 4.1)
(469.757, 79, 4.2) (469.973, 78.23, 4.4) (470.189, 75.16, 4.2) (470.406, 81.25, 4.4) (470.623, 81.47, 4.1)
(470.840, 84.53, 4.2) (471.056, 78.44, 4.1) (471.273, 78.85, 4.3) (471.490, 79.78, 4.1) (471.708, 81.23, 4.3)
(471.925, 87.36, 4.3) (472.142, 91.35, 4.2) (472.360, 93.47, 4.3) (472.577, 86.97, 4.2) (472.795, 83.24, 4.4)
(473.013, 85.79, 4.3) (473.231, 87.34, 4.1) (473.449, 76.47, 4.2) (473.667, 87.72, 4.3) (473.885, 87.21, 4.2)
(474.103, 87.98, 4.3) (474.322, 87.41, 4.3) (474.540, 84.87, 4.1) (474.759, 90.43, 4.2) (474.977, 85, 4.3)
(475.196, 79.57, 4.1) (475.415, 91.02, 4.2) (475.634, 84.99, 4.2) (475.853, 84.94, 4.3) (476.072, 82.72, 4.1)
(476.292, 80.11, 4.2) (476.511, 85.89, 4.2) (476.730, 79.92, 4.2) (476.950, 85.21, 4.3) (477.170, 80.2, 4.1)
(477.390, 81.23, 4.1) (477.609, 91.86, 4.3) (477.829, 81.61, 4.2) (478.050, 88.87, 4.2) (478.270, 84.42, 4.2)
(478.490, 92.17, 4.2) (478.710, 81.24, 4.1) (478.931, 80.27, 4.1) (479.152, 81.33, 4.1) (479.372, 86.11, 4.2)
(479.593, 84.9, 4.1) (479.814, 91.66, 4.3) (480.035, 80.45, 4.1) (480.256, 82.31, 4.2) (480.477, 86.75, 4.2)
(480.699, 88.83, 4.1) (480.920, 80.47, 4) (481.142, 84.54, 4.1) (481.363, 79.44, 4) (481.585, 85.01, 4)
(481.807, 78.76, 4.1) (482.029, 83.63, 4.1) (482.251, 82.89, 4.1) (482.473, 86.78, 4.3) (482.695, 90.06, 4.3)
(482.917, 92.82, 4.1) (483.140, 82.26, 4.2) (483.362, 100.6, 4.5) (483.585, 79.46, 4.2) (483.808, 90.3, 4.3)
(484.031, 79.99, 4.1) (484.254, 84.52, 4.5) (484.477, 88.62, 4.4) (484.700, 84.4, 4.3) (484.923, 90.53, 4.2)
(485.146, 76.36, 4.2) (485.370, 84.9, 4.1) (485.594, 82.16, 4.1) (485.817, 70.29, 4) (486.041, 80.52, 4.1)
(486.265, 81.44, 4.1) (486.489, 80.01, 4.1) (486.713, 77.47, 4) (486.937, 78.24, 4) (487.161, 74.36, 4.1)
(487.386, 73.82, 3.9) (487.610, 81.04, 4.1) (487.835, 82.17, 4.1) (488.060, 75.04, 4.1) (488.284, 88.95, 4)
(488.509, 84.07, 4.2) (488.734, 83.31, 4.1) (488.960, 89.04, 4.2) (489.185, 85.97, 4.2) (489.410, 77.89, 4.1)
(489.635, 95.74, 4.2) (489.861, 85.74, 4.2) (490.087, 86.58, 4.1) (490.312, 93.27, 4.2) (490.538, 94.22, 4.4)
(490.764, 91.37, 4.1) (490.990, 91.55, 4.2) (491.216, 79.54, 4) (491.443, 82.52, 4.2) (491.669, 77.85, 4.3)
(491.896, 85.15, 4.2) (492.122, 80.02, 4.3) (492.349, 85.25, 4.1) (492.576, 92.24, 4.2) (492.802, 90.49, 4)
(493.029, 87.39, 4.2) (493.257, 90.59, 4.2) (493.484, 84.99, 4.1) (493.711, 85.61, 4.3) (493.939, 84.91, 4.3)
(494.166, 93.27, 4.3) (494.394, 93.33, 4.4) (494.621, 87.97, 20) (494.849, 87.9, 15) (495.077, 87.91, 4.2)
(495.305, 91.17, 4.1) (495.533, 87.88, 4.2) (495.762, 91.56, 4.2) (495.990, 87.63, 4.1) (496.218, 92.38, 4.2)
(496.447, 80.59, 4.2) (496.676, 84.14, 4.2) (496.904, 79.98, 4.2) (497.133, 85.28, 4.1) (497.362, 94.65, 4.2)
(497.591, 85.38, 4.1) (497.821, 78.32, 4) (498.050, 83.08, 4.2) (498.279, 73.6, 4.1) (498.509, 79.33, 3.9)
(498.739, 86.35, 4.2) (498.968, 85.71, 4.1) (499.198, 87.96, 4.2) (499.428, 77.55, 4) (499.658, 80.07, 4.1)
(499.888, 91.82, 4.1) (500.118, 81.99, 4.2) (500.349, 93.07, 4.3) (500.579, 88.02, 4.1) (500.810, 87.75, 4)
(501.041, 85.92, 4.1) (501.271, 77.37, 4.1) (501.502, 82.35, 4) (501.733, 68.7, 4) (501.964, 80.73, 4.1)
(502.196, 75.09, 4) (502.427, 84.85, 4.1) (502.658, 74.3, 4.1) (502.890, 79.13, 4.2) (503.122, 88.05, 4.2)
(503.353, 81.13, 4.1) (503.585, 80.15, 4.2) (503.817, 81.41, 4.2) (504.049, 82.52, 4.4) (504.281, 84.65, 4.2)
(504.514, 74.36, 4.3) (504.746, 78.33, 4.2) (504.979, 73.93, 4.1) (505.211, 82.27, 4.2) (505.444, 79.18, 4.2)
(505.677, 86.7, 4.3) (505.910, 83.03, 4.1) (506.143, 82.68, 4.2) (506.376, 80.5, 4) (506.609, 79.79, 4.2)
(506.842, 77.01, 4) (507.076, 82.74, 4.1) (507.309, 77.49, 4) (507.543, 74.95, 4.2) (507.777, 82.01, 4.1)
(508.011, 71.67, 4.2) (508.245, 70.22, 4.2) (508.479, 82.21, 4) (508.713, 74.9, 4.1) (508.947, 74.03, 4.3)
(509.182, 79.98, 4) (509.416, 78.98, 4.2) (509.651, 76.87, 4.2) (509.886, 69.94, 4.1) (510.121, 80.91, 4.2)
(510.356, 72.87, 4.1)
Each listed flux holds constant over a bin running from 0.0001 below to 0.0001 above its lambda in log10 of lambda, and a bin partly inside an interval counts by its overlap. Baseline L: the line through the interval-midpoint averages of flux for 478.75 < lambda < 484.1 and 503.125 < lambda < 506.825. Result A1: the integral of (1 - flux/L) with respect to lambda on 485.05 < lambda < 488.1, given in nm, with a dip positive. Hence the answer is 0.20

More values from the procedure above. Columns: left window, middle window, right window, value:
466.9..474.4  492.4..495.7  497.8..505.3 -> -0.28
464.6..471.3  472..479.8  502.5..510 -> -0.49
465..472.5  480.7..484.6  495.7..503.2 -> -0.14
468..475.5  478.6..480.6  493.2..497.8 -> 0.03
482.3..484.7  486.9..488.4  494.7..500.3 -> 0.13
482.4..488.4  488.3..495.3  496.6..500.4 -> -0.33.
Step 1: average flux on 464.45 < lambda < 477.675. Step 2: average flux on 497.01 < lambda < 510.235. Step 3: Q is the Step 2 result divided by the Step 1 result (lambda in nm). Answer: 0.97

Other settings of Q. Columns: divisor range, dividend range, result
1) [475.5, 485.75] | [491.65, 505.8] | 0.99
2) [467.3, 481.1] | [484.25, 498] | 1.01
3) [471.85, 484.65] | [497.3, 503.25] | 0.97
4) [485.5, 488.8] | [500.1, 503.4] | 1.03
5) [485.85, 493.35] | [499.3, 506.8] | 0.97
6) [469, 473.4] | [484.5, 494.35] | 1.01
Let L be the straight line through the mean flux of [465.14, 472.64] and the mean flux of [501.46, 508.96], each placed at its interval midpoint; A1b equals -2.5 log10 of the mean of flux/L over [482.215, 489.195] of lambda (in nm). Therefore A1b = -0.035 mag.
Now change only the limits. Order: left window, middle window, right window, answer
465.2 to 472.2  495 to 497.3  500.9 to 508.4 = -0.09 mag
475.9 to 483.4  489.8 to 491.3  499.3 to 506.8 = -0.08 mag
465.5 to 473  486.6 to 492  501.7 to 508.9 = -0.05 mag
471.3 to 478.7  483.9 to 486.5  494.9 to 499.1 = 0.04 mag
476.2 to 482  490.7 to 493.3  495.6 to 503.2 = -0.03 mag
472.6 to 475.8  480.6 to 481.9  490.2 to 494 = 0.04 mag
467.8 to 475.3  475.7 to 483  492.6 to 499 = 0.00 mag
